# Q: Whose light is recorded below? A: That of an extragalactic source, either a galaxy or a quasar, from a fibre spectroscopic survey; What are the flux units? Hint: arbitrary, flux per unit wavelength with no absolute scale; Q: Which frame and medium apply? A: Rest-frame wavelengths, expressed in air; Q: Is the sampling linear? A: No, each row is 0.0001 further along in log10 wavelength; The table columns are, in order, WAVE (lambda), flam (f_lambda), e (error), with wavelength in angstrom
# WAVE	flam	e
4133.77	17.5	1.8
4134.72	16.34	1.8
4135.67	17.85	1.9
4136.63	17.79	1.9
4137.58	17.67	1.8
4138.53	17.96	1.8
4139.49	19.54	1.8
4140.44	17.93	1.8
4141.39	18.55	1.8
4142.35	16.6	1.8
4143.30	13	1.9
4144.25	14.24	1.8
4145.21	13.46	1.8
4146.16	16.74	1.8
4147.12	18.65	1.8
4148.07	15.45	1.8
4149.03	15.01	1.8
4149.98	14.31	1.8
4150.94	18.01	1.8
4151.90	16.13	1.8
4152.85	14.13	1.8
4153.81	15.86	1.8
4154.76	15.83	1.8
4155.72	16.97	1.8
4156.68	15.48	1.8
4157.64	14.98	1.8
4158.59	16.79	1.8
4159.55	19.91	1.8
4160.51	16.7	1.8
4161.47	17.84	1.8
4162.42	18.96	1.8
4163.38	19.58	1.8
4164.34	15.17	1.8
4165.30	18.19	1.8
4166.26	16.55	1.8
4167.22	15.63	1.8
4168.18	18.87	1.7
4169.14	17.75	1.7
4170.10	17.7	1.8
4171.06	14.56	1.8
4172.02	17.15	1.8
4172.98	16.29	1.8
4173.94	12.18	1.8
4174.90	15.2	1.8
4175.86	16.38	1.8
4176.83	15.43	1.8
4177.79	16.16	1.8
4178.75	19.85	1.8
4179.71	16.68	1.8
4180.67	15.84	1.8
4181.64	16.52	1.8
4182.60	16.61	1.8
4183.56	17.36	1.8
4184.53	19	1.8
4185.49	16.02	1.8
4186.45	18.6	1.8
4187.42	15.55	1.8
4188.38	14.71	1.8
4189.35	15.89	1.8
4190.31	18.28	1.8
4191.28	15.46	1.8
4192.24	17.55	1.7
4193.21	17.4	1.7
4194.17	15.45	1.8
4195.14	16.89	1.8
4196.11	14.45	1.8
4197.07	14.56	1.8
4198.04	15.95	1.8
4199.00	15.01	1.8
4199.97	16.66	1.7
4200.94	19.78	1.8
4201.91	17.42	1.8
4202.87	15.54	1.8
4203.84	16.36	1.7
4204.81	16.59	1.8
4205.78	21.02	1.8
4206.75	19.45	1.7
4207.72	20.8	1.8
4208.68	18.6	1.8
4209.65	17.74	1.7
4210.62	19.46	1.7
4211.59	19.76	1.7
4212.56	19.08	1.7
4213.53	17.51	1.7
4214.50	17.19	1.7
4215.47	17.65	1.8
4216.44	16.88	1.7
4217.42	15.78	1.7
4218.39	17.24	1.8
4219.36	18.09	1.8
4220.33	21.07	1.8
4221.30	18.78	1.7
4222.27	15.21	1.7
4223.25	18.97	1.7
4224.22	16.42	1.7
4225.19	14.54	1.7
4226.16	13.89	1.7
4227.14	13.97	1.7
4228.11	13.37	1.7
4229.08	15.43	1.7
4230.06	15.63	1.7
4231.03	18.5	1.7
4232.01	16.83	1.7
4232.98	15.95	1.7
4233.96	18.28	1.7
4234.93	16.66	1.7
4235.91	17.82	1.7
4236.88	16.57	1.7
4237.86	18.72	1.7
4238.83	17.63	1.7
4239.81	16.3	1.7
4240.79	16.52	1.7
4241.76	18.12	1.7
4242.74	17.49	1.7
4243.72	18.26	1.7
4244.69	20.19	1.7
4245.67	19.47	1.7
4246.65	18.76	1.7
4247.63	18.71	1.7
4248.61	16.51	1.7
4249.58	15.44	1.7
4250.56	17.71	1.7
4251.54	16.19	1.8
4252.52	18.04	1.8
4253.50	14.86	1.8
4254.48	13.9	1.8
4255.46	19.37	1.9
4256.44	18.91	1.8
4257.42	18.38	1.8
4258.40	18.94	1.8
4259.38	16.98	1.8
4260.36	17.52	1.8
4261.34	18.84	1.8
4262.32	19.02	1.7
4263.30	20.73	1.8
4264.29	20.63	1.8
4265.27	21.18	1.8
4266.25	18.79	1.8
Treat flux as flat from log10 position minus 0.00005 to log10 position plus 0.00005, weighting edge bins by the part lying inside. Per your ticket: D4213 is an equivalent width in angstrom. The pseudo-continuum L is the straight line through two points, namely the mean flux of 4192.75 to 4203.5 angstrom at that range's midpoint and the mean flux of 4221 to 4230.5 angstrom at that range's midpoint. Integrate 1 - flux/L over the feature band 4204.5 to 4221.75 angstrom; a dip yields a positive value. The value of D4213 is -2.8 angstrom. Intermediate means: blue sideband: 16.3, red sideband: 15.6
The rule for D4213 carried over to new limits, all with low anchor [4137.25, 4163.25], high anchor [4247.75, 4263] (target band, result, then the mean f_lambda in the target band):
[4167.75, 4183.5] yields 0.3 angstrom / 16.5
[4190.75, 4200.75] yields 0.5 angstrom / 16.1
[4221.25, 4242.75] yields 0.9 angstrom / 16.5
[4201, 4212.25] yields -1.0 angstrom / 18.5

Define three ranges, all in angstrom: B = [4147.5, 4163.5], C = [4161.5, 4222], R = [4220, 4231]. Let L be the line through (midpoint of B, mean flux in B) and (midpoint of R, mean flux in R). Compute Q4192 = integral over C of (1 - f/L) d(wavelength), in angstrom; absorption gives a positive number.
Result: -3.06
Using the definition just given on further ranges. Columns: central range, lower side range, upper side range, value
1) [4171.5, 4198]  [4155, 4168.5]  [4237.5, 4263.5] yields 1.6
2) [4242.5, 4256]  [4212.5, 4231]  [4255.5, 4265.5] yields 0.6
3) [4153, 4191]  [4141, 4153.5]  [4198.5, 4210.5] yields -0.1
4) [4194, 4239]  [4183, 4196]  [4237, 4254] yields -0.1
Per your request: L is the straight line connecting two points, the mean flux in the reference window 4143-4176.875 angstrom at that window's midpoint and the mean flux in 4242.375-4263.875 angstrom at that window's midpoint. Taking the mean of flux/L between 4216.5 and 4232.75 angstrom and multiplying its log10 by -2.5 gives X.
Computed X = 0.06 mag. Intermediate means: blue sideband 16.3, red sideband 17.9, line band 16.5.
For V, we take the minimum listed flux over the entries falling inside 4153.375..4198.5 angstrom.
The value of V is 12.18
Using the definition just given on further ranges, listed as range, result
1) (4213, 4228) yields 13.89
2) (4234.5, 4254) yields 14.86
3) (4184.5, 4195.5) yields 14.71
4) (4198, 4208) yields 15.01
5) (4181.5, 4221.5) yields 14.45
